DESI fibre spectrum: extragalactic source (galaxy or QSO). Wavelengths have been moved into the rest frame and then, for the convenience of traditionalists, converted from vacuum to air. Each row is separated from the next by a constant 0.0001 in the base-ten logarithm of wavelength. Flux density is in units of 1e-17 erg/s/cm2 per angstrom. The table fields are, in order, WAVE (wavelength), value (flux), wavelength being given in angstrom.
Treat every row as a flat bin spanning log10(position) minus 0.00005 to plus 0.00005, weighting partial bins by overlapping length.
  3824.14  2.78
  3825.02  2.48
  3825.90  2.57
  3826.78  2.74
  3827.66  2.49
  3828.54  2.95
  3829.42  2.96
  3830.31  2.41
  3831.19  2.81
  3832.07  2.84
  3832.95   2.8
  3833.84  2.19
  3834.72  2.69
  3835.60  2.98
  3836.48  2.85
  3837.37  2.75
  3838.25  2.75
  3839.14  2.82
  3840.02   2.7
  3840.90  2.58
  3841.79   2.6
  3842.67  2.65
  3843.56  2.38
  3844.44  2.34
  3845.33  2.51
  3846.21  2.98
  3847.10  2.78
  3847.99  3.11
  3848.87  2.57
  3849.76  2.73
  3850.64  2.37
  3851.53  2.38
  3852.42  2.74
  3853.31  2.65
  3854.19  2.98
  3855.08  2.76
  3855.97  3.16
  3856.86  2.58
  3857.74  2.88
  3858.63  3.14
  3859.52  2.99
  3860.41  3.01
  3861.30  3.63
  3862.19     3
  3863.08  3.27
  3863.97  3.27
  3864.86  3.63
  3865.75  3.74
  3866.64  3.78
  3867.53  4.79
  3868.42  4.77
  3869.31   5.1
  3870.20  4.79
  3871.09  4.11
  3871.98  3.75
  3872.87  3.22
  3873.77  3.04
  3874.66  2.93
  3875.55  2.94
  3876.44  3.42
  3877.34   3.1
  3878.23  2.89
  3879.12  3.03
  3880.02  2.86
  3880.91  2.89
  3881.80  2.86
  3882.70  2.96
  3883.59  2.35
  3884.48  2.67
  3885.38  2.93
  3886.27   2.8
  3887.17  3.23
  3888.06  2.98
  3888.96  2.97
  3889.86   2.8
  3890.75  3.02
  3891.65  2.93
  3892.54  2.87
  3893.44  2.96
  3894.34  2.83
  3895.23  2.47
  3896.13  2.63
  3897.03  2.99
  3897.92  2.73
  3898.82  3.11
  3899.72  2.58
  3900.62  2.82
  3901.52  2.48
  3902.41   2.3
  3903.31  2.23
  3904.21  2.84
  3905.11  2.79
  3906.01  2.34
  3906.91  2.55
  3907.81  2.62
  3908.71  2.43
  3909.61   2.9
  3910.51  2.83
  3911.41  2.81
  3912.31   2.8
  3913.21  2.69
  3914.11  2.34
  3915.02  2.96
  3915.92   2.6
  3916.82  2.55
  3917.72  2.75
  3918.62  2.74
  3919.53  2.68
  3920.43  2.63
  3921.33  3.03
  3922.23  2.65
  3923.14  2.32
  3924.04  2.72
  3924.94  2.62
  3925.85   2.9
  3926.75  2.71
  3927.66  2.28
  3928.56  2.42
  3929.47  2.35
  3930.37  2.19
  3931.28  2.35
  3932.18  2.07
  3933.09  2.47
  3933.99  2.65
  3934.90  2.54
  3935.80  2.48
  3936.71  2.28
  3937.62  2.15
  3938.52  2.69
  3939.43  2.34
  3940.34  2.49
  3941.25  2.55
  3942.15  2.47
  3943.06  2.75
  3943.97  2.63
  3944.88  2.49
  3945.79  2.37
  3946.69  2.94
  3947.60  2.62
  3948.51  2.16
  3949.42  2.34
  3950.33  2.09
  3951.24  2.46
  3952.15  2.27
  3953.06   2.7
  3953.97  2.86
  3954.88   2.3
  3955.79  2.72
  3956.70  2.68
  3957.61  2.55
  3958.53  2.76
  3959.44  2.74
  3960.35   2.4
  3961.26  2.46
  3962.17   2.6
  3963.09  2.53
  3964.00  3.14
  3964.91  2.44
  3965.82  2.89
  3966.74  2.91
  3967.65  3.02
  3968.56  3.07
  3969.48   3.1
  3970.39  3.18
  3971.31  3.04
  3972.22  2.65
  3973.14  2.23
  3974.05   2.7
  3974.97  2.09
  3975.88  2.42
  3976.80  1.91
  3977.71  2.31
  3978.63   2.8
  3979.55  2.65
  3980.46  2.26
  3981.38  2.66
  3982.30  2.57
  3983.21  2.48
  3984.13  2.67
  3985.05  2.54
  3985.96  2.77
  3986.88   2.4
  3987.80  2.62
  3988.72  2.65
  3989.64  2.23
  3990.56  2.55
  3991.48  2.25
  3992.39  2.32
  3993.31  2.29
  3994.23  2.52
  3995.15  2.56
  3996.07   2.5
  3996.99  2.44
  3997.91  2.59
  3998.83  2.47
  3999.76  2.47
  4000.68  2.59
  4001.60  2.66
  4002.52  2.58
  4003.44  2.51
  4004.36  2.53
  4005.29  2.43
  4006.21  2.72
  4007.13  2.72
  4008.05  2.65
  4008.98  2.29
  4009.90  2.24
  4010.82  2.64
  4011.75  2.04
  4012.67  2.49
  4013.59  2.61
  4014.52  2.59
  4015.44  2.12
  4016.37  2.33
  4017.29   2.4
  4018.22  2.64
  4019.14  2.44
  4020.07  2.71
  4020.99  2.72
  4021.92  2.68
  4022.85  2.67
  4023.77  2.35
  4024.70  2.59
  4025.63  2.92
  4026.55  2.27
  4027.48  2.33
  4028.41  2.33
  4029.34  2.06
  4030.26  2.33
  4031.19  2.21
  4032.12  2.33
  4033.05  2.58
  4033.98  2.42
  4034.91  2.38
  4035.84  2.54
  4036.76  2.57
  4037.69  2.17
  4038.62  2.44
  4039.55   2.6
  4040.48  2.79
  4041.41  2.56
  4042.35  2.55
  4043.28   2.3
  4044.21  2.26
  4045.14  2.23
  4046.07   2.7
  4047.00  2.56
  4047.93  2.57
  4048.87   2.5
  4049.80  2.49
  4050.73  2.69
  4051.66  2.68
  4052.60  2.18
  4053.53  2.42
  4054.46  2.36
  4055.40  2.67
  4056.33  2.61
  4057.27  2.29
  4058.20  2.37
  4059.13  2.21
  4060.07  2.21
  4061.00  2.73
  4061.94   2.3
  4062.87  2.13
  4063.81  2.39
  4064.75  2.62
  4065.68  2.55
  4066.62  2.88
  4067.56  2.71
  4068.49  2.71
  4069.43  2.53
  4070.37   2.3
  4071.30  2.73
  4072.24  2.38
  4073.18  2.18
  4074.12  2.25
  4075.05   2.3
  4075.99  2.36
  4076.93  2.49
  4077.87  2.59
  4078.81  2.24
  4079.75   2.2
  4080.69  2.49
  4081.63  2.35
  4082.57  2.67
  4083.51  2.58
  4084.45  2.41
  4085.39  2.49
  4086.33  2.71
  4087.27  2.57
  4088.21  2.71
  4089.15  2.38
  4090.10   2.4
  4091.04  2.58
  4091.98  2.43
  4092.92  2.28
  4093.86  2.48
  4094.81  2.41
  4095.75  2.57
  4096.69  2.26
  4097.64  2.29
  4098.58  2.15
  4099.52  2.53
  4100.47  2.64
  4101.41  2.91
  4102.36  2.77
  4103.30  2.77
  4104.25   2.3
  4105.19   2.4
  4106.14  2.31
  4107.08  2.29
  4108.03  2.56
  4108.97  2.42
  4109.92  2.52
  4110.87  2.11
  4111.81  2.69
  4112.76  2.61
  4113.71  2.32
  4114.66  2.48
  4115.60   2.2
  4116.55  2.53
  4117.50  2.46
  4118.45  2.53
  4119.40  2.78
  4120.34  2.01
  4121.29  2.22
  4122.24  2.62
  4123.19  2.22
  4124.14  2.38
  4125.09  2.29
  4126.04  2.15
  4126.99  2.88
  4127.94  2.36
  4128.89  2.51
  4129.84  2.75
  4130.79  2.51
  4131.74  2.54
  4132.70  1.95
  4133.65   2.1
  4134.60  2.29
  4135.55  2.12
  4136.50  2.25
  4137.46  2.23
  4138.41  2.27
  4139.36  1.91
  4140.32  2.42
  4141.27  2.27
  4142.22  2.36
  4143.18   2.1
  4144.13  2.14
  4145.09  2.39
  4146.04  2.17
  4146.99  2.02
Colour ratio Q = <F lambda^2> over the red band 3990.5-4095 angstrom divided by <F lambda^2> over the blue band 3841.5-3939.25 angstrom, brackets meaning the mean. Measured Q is 0.93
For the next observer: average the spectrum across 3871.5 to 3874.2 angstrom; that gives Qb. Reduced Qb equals 3.34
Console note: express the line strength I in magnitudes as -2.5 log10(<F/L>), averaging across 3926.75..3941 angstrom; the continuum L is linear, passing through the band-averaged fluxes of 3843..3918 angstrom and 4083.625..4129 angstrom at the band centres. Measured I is 0.19 mag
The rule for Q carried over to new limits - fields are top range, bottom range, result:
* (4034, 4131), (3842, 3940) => 0.95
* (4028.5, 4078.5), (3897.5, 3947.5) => 1.01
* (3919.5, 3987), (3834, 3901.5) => 0.89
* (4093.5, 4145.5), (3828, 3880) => 0.89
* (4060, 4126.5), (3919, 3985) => 1.03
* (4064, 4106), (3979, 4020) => 1.04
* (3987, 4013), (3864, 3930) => 0.89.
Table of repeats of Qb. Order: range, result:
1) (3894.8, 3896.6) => 2.55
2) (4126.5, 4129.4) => 2.58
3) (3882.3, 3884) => 2.66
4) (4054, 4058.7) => 2.46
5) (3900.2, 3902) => 2.65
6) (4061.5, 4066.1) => 2.4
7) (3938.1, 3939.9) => 2.5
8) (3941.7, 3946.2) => 2.54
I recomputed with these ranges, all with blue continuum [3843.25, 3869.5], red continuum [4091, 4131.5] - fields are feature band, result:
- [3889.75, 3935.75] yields 0.13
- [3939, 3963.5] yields 0.14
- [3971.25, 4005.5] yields 0.12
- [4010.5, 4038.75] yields 0.10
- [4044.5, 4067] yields 0.06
